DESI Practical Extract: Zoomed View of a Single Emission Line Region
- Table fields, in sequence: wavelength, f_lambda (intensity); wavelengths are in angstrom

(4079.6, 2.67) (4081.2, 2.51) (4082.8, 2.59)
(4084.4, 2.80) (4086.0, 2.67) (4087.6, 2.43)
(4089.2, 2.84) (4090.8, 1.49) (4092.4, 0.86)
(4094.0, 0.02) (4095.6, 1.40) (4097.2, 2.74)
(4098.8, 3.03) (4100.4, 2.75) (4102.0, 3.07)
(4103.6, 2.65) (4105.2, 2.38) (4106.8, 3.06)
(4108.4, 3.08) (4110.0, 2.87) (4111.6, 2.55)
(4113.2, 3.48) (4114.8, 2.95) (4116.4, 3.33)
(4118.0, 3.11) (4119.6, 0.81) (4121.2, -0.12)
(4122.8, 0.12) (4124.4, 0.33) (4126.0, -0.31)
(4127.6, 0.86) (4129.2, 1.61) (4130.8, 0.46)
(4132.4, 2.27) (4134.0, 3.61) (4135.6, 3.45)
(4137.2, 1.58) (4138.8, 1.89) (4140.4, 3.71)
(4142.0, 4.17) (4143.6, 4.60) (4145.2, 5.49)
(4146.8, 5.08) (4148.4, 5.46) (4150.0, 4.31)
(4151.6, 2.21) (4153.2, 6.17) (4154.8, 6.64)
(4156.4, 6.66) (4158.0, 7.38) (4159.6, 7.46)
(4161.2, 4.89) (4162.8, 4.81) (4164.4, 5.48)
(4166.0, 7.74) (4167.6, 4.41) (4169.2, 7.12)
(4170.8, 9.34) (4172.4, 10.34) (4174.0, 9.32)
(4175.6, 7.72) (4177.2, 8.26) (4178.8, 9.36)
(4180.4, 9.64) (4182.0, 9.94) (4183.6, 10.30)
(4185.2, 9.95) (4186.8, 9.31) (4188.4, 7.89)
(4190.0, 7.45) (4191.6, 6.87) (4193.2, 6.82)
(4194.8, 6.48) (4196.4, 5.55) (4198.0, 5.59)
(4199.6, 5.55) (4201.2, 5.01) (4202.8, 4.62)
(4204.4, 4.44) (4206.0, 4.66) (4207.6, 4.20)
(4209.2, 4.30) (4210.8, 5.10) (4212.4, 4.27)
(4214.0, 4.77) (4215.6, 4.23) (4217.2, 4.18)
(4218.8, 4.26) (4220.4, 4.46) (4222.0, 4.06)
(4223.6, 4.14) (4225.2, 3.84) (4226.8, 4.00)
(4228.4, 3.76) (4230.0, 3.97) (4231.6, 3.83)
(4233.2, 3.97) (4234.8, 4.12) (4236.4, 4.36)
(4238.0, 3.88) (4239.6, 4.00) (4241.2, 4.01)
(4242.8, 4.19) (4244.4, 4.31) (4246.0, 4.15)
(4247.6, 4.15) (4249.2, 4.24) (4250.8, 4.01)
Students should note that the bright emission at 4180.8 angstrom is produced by Lyman alpha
